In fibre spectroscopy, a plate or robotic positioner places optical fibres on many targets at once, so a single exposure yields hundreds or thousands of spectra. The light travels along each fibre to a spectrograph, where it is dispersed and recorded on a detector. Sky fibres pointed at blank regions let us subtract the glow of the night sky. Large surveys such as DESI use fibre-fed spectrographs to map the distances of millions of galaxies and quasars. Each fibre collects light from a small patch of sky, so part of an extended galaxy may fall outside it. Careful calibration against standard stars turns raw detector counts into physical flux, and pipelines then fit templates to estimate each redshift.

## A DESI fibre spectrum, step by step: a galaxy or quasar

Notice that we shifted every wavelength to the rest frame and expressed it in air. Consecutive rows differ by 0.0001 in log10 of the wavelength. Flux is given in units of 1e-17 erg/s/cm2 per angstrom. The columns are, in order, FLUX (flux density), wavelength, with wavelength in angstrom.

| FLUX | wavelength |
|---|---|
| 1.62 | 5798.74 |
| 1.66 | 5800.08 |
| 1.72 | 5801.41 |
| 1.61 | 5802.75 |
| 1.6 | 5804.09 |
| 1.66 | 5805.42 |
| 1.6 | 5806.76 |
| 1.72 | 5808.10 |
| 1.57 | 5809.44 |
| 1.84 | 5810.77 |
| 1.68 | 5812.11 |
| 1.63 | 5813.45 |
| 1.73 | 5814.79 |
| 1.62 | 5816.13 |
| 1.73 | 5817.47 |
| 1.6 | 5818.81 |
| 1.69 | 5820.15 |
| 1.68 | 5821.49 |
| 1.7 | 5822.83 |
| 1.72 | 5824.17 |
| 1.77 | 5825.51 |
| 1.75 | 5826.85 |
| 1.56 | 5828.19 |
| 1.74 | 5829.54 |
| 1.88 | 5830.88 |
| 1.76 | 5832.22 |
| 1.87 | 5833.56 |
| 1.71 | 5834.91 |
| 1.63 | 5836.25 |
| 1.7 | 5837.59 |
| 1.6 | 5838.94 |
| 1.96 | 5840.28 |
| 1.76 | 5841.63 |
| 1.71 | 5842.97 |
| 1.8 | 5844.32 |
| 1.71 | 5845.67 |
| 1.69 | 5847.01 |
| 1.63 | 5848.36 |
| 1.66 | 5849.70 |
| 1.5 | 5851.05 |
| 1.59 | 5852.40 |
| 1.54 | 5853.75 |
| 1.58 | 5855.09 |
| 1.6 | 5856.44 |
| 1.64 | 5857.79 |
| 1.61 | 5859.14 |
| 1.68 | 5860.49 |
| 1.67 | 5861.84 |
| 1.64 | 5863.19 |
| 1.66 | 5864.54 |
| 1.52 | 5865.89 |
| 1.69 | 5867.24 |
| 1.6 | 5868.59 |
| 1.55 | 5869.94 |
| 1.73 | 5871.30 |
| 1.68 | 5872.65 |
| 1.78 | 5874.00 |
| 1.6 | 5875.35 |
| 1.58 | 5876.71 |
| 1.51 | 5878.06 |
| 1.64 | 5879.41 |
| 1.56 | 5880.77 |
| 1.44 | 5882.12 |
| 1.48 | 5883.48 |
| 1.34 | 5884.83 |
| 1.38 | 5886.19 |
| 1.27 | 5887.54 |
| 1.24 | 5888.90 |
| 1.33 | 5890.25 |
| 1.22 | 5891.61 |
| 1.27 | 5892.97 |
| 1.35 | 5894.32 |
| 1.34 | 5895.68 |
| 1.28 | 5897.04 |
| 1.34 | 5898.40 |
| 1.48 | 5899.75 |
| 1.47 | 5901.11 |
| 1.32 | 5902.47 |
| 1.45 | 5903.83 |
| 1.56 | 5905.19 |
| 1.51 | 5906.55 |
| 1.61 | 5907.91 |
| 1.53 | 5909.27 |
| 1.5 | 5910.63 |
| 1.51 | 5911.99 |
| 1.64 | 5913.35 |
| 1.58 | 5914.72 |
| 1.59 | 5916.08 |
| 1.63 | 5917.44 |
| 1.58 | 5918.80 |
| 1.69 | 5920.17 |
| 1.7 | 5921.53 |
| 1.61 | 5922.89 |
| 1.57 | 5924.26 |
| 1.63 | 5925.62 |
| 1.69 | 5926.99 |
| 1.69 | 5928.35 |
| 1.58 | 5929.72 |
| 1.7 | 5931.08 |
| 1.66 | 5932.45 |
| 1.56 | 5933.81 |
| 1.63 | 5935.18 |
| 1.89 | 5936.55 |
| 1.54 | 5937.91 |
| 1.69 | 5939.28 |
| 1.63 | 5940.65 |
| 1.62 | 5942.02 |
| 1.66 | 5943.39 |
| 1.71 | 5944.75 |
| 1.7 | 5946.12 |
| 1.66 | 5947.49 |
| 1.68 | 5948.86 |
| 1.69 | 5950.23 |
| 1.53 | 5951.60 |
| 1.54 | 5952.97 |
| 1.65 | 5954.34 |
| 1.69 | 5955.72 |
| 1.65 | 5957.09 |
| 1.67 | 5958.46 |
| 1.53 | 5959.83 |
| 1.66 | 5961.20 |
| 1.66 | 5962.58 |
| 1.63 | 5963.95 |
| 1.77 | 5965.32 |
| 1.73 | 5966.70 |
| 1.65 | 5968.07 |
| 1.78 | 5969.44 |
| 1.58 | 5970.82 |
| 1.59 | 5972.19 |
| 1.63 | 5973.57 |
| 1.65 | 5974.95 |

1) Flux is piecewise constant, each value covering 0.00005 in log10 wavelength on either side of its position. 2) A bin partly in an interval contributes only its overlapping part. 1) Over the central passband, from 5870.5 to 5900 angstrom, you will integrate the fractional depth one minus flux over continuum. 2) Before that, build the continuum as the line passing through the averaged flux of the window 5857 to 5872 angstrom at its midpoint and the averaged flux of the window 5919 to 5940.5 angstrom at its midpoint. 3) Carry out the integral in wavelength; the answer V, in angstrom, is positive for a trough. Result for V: 3.5 angstrom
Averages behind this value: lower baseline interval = 1.63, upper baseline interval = 1.65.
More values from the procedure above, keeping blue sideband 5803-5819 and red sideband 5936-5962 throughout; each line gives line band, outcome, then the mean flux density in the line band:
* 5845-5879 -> 0.7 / 1.63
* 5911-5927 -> 0.4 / 1.61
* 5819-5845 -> -1.1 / 1.73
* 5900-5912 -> 1.2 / 1.49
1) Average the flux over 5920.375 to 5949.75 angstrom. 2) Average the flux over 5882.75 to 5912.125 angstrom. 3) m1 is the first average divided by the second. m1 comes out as 1.2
